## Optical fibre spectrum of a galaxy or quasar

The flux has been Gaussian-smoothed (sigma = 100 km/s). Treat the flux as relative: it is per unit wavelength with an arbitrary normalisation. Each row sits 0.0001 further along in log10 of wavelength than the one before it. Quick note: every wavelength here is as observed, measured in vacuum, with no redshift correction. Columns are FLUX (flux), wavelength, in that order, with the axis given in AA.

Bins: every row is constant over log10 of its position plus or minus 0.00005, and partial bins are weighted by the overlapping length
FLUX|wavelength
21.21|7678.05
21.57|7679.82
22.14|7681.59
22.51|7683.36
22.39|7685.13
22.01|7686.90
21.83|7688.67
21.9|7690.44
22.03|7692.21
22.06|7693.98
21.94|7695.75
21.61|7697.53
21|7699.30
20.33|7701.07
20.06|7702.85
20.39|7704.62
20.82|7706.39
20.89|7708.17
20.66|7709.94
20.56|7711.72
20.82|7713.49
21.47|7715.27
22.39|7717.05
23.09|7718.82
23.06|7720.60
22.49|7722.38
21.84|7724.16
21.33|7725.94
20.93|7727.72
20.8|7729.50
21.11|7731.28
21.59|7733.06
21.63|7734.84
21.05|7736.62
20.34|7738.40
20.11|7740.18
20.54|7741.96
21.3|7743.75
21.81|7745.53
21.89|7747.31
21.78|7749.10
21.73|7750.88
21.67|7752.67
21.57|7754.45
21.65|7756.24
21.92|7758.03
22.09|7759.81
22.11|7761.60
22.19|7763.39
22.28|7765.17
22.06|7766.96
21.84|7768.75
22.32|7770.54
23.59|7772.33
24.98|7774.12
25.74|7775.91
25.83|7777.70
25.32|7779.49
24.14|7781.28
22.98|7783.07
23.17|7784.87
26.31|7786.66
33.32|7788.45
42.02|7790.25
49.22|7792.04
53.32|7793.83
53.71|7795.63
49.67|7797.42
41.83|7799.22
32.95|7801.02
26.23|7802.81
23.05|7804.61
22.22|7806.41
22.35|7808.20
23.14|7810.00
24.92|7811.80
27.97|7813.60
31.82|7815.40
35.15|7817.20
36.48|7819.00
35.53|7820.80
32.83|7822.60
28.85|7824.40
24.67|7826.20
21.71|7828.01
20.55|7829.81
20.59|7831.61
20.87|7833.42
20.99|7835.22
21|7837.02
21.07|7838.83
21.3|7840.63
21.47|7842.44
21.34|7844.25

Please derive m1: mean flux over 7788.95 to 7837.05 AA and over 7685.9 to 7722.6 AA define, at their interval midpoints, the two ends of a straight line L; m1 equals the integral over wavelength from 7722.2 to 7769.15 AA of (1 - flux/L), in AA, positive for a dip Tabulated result 6.9 AA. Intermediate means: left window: 21.5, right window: 31.4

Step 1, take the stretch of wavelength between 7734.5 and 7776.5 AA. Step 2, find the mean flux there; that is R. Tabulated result 22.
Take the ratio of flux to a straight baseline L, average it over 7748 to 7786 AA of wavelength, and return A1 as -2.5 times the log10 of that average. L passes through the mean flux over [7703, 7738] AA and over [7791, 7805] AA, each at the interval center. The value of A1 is 0.415 mag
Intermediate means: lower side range 21.4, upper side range 41.9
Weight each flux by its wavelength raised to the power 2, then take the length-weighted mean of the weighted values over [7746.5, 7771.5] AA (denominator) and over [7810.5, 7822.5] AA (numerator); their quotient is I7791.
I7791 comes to 1.47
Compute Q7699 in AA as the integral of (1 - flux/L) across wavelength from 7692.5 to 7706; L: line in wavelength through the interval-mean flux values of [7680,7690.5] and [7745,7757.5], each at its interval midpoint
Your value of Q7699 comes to 0.57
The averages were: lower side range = 22.1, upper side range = 21.7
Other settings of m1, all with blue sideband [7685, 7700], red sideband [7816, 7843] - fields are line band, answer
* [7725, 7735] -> 0.7 AA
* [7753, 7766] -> 1.0 AA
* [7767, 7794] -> -4.9 AA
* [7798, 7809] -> -1.7 AA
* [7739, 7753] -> 1.2 AA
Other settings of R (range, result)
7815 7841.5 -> 26.1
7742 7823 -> 28.1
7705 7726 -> 21.6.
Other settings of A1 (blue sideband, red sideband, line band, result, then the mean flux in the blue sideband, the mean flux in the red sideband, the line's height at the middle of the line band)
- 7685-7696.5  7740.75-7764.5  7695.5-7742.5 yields 0.033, 22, 21.7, 21.9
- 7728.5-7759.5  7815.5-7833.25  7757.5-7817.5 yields -0.158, 21.3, 28.3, 25.1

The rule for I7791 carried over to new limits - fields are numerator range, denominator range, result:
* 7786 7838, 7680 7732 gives 1.49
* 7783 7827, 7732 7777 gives 1.53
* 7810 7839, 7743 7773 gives 1.23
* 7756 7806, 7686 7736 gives 1.40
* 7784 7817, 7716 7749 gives 1.60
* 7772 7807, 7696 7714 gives 1.61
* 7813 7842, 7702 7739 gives 1.26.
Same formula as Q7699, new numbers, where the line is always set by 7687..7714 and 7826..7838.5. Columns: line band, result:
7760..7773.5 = -0.74 AA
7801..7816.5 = -3.31 AA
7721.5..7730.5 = -0.12 AA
